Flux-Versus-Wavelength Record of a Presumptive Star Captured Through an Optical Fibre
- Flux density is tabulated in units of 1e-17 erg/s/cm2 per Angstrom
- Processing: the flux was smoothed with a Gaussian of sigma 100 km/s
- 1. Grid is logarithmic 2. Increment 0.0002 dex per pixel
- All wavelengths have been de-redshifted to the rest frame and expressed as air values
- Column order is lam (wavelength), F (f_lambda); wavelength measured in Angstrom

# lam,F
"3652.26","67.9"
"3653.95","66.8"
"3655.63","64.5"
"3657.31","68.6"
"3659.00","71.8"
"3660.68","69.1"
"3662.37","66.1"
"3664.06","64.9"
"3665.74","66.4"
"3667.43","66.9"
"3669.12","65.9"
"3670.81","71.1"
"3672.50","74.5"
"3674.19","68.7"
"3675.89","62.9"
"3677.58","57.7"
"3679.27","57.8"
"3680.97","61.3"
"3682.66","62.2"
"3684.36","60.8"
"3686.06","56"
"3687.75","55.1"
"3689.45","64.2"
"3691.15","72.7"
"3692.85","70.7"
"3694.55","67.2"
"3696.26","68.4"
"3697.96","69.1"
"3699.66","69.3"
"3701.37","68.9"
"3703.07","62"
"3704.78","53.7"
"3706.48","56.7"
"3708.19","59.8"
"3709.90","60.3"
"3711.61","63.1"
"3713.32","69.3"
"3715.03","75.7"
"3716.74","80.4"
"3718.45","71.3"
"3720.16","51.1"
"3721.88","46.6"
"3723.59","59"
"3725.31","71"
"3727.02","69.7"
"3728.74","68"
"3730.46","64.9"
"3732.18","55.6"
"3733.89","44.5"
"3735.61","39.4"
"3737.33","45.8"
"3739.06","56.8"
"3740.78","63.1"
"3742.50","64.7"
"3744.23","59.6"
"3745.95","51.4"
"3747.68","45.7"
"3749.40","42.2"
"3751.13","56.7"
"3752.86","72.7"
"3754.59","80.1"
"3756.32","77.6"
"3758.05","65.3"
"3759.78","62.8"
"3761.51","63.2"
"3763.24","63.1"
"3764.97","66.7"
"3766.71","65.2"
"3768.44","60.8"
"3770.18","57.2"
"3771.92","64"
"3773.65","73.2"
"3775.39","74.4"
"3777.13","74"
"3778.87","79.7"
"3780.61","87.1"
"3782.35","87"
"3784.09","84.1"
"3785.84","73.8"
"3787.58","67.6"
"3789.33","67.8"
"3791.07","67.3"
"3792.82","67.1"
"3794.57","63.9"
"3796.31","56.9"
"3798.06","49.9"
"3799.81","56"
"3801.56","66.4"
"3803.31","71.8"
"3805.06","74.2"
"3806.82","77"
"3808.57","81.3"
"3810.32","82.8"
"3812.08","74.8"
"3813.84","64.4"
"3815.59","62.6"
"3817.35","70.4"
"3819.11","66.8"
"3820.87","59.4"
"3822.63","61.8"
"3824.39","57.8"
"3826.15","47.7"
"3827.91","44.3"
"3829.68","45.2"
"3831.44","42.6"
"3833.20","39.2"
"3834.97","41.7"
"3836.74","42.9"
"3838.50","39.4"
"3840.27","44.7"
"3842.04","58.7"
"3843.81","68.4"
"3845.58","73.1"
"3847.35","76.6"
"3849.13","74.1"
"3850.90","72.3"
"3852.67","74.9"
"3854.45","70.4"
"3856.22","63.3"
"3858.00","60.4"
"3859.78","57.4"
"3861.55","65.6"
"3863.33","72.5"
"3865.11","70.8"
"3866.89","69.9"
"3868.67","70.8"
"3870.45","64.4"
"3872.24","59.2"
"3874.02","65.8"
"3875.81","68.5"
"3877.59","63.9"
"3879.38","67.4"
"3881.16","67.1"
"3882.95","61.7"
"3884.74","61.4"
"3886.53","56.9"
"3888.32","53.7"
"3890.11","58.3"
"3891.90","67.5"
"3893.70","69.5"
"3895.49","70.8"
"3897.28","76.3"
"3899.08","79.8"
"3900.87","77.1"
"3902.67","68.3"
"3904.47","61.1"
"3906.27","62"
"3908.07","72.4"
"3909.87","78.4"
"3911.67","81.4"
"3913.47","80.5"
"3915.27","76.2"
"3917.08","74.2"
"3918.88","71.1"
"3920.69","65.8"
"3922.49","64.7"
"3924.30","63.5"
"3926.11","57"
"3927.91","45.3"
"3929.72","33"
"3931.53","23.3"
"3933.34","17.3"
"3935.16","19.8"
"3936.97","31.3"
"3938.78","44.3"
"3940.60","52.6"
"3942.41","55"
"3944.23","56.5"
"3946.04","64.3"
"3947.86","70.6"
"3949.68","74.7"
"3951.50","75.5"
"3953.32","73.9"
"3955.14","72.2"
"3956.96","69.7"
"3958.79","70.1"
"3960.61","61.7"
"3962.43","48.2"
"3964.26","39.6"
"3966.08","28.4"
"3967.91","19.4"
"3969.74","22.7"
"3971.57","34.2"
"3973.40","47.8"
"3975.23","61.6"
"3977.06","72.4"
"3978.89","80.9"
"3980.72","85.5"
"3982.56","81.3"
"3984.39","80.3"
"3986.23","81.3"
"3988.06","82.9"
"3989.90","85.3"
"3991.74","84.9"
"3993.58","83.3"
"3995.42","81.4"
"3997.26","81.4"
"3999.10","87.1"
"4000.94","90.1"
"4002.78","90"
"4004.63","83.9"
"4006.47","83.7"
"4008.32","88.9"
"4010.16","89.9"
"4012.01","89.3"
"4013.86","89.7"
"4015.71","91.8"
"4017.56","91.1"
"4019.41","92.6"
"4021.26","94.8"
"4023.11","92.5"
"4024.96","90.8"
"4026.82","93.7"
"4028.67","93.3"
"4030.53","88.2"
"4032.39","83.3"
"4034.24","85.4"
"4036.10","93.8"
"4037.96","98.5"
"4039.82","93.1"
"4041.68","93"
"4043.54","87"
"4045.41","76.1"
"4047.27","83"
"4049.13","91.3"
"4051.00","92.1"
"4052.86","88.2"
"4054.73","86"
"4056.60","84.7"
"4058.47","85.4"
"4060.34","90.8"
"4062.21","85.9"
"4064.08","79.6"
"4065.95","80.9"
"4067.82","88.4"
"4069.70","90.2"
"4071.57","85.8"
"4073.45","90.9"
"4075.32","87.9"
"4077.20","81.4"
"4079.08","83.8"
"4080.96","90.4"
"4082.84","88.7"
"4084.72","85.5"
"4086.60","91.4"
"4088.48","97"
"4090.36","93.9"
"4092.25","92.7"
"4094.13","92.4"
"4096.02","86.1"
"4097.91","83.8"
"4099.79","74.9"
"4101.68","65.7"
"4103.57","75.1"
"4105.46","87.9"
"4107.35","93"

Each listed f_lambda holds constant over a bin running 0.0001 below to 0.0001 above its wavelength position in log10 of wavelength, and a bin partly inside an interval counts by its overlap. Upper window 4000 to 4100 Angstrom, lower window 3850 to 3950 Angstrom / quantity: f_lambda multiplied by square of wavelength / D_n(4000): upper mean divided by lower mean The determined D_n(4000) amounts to 1.5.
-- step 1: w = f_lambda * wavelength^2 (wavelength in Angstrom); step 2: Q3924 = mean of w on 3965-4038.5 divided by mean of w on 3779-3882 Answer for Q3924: 1.3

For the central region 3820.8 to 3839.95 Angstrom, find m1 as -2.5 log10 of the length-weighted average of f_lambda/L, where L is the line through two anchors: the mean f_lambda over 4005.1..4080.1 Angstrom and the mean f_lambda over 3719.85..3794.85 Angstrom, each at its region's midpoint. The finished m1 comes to 0.44 mag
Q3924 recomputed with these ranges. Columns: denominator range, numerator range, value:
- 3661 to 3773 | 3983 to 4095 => 1.66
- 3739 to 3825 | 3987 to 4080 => 1.49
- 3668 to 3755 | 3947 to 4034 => 1.42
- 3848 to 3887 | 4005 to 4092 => 1.46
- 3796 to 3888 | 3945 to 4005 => 1.17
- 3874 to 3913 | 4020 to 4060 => 1.42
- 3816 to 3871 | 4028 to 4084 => 1.62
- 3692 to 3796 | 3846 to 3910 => 1.12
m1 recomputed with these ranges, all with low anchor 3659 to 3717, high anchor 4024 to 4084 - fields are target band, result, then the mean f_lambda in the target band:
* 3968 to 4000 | 0.174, 71.2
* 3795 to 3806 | 0.153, 62.7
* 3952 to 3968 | 0.413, 56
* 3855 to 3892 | 0.194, 64.1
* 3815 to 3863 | 0.260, 58.7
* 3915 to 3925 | 0.156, 68.9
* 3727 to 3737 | 0.221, 55.4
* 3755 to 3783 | 0.002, 70.1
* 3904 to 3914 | 0.087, 72.8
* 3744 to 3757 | 0.143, 60.6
